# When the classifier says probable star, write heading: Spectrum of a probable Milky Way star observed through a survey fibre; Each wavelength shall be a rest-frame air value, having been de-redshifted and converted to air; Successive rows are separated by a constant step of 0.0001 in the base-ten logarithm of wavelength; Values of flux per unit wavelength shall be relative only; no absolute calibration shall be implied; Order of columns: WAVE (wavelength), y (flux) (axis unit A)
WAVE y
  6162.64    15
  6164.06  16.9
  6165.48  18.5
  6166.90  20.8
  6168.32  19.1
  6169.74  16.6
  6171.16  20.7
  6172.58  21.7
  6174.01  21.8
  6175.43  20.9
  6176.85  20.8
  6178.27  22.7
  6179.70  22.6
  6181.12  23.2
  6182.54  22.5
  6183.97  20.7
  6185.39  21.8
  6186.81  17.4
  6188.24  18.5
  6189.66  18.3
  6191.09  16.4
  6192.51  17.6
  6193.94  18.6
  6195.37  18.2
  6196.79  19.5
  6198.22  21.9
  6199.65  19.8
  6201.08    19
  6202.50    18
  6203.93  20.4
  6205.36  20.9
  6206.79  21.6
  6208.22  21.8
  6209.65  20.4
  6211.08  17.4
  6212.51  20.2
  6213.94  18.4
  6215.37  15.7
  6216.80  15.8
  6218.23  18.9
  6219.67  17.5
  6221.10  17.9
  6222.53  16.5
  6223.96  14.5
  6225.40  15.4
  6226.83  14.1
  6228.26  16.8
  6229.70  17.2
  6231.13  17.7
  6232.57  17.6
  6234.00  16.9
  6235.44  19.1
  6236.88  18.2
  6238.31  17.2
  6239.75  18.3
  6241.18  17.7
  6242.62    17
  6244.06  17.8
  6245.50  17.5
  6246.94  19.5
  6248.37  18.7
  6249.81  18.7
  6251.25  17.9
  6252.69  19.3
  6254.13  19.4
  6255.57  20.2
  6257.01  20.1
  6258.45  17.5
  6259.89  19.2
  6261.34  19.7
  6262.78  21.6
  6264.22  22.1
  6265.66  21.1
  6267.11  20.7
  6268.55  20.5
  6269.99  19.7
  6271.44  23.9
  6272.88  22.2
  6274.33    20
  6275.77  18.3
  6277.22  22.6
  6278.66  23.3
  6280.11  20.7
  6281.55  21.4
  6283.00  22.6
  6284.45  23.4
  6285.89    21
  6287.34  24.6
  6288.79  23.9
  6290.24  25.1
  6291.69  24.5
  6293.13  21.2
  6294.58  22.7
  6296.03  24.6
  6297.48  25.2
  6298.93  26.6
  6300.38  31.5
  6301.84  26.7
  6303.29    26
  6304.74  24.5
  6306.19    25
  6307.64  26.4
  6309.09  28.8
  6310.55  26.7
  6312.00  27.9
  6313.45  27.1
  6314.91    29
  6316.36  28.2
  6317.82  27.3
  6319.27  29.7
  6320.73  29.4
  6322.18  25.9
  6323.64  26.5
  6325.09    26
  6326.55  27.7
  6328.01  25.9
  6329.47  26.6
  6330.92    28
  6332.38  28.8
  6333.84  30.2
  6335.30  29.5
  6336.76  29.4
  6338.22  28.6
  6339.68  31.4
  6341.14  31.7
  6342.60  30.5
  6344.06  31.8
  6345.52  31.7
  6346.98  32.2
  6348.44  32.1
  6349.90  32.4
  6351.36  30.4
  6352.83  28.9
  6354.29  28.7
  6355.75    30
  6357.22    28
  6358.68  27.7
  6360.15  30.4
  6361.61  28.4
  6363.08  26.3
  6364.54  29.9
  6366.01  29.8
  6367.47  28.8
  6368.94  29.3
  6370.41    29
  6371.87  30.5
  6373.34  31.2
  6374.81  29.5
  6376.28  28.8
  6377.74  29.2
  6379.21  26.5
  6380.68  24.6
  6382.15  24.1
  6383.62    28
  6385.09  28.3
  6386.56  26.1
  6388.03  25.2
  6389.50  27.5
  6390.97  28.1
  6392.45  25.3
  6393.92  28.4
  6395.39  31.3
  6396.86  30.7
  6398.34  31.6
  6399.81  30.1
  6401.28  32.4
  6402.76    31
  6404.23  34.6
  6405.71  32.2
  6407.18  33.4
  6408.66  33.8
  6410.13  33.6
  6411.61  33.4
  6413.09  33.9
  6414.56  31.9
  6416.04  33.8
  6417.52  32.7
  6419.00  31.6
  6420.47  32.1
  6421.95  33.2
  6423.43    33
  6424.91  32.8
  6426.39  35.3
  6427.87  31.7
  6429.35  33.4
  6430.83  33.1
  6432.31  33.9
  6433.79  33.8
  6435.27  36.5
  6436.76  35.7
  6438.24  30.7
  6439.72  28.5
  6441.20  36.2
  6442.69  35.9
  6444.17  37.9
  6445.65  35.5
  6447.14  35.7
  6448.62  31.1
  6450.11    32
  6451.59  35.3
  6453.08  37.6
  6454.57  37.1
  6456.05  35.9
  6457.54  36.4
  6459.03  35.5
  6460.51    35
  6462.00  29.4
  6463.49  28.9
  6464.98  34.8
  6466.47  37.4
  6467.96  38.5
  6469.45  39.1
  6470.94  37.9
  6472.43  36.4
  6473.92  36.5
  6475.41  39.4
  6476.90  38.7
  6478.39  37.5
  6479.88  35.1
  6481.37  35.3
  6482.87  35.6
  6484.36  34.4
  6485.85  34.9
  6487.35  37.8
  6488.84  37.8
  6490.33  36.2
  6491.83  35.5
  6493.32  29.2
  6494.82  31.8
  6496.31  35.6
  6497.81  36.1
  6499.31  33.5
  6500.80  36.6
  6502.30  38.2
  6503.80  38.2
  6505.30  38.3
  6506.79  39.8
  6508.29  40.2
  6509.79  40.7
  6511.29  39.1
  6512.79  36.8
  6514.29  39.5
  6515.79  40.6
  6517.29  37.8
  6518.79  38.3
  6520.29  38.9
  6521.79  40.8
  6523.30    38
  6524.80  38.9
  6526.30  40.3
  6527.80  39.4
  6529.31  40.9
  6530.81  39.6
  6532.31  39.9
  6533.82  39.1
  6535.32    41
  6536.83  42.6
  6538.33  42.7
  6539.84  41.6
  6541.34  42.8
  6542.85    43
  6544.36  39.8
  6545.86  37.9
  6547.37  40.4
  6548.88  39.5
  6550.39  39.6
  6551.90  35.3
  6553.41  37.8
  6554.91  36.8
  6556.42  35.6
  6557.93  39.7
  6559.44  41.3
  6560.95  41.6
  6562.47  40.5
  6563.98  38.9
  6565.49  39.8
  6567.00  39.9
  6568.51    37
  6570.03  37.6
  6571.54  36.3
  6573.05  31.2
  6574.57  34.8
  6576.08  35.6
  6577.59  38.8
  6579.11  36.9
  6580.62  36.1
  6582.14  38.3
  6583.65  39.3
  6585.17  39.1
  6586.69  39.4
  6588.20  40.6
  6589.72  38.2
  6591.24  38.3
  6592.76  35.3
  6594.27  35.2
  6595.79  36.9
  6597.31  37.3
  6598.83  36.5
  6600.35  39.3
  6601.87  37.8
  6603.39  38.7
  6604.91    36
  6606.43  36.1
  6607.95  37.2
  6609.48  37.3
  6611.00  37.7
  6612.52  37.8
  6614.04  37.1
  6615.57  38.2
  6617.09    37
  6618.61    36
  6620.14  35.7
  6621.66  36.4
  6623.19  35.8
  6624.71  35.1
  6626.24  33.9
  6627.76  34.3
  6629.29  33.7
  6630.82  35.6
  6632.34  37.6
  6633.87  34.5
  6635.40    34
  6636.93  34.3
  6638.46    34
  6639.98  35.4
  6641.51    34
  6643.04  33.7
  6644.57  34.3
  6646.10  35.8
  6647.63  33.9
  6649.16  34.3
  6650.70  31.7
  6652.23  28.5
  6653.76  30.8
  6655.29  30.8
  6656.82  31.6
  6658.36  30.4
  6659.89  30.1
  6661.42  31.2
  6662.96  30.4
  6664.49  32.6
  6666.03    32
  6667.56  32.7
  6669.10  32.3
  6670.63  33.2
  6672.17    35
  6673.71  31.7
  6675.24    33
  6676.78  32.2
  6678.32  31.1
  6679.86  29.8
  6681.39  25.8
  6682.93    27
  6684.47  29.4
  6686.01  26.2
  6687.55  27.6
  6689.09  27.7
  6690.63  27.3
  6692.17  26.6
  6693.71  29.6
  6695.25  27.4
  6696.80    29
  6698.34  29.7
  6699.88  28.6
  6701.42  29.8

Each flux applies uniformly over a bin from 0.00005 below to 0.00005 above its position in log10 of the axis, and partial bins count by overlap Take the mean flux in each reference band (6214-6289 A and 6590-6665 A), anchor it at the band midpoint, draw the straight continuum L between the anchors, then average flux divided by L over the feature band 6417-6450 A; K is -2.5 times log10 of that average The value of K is -0.25 mag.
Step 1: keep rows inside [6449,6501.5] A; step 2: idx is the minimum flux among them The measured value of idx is 28.9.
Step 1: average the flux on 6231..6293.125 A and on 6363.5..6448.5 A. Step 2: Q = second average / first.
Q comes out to 1.55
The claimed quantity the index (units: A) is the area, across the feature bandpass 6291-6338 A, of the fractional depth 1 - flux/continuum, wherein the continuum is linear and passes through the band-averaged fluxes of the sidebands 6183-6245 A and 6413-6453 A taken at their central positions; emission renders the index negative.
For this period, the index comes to -3.1 A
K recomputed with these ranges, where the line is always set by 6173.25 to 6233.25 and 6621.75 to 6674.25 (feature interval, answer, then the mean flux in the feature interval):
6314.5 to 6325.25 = -0.22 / 27.8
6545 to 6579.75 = -0.24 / 38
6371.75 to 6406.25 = -0.16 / 28.9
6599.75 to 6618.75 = -0.17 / 37.4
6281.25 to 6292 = -0.08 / 23.3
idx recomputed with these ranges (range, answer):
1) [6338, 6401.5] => 24.1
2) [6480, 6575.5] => 29.2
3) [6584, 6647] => 33.7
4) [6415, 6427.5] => 31.6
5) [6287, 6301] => 21.2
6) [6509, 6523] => 36.8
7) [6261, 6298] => 18.3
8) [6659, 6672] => 30.1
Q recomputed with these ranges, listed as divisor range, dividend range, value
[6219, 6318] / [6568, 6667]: 1.66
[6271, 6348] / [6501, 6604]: 1.47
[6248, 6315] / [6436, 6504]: 1.55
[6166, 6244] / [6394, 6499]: 1.82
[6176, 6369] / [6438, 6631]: 1.62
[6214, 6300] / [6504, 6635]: 1.92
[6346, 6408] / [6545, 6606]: 1.29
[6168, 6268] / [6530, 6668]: 1.93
